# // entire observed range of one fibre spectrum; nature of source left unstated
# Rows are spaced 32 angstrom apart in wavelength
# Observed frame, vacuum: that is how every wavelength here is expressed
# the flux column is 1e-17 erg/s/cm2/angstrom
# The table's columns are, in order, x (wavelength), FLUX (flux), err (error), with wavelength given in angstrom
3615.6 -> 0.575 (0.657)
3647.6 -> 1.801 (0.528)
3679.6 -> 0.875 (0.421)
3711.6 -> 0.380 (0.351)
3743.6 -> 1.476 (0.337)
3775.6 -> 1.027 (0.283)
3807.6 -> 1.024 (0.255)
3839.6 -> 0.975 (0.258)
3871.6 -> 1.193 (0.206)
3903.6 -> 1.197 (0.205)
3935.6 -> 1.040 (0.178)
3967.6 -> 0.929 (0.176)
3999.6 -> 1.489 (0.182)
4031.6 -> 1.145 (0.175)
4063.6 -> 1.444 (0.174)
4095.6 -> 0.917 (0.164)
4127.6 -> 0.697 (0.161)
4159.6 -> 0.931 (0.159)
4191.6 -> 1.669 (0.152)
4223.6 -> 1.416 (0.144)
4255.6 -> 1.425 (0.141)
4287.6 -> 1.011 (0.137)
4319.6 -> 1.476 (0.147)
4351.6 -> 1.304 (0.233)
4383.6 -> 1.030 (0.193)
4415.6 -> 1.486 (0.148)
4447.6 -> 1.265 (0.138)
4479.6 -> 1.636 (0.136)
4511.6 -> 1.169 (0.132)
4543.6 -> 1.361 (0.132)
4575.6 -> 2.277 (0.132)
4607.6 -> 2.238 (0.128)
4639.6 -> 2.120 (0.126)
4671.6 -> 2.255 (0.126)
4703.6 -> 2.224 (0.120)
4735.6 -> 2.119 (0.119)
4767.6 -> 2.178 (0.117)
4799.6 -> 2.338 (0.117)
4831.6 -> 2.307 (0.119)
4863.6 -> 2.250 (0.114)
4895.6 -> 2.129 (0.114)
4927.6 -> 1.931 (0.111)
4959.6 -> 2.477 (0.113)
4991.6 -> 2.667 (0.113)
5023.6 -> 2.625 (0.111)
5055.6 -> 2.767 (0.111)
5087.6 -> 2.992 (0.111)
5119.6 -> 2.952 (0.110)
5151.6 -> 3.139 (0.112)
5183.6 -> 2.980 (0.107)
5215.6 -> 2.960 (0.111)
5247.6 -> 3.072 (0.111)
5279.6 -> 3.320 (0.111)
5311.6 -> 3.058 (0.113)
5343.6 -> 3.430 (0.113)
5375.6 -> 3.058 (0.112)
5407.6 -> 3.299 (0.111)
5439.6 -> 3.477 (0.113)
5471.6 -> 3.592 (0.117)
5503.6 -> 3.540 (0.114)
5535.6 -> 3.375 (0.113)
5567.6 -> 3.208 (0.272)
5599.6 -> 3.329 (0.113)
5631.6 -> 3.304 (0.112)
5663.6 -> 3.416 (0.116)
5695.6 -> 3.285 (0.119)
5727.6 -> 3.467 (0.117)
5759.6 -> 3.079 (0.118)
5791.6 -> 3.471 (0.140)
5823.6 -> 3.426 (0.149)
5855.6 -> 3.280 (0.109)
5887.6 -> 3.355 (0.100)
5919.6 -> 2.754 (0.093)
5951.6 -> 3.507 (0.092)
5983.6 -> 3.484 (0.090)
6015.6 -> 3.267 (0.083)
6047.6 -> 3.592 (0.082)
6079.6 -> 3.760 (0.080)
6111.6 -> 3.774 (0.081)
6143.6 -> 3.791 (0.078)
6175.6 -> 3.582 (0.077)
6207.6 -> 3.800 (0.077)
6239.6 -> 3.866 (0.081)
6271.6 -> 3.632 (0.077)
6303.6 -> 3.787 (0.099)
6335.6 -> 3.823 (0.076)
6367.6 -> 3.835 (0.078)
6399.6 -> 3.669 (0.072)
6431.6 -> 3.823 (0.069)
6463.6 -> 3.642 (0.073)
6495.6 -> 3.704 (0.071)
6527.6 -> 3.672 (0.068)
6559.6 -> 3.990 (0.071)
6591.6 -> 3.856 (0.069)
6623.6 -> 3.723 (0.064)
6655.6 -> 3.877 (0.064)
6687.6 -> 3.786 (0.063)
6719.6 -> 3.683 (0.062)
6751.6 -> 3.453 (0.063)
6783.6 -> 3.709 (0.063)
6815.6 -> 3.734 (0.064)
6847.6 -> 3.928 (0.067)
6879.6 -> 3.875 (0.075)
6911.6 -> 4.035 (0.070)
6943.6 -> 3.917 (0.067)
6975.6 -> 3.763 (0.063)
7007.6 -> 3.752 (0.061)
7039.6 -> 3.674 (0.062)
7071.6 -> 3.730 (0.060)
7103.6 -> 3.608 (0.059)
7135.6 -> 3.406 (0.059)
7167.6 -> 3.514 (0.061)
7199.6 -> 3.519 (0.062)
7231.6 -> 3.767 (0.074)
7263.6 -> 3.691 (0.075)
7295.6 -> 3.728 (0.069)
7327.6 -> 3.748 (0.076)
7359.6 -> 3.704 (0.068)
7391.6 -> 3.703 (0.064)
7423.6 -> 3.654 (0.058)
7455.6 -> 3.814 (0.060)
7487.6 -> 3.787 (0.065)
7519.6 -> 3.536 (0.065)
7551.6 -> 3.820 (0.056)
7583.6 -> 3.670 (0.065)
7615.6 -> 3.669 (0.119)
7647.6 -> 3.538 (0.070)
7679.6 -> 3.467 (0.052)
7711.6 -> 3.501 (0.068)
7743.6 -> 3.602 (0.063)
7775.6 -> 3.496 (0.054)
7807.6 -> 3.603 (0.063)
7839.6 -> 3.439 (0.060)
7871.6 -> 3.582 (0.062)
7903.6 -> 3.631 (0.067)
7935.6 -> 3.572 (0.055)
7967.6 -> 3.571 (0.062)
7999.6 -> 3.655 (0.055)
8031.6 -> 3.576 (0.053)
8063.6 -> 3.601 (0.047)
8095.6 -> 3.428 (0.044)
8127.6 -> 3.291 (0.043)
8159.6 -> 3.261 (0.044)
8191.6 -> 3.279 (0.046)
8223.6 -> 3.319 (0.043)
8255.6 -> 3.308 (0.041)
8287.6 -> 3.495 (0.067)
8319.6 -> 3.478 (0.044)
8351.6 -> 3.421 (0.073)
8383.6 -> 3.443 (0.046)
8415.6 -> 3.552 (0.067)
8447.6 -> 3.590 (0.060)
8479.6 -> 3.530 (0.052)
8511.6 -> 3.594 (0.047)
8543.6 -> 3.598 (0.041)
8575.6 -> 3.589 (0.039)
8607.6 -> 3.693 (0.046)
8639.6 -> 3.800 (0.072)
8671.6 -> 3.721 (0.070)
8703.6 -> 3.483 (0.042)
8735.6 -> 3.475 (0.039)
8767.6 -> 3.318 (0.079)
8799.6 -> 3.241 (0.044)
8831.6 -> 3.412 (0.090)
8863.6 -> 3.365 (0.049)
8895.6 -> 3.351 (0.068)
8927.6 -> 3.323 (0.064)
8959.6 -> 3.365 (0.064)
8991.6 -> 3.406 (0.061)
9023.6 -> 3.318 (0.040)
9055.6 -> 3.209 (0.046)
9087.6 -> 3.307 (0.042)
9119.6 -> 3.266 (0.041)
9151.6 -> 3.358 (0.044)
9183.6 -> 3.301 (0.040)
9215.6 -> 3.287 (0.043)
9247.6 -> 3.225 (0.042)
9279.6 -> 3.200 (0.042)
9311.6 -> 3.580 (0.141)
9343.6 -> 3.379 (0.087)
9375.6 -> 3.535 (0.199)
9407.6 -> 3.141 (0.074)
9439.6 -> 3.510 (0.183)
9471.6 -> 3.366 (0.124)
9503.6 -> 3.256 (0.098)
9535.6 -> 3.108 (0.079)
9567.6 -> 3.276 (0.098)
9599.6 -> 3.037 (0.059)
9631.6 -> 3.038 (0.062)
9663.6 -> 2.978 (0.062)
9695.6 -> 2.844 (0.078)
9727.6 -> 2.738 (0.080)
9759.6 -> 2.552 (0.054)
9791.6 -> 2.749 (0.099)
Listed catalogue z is 0.144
